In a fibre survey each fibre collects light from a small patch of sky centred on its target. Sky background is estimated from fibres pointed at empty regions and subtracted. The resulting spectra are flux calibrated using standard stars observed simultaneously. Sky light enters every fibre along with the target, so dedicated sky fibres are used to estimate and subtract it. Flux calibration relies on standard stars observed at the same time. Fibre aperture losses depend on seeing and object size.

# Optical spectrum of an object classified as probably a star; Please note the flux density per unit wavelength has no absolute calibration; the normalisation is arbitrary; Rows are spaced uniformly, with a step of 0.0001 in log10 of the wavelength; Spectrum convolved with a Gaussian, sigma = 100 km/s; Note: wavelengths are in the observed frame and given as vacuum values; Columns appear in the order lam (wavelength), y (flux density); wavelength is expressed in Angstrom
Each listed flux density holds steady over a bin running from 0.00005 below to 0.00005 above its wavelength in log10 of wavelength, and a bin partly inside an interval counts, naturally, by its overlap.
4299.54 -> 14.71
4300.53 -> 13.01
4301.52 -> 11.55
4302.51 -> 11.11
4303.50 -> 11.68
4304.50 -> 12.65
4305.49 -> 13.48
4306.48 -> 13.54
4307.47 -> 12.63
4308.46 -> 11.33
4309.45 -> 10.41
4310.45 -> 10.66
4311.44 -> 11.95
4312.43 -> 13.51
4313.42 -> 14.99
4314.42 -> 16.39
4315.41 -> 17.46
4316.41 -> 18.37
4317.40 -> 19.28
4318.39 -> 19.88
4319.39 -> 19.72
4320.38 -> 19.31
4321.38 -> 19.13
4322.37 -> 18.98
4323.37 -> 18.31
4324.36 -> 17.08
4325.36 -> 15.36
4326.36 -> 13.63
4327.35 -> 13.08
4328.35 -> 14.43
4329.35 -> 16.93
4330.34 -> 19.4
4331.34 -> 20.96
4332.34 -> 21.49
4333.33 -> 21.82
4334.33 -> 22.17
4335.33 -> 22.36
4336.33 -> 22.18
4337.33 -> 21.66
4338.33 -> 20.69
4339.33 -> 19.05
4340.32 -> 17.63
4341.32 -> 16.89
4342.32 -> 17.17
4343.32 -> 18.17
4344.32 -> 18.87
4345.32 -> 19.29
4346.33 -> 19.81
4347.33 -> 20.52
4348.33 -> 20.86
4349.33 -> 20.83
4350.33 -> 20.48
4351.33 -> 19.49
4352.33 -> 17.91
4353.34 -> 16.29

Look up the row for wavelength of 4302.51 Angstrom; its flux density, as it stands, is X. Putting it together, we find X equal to 11.11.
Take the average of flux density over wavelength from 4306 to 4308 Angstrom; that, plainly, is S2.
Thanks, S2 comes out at 13.1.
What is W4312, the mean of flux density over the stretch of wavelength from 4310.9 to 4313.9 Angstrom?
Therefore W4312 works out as 13.5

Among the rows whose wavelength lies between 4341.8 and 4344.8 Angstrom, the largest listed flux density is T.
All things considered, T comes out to 18.87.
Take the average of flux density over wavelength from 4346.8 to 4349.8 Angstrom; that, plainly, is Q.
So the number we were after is 20.7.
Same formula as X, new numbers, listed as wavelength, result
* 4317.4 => 19.28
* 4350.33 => 20.48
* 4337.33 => 21.66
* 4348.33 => 20.86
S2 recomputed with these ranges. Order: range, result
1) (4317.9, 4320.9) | 19.6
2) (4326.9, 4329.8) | 14.8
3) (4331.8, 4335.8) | 22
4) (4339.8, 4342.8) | 17.3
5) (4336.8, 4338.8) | 21.2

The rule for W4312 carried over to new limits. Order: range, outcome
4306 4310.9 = 11.7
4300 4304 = 11.9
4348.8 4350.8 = 20.7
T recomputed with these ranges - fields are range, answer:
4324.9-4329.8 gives 16.93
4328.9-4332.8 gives 21.49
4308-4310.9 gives 11.33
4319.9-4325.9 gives 19.31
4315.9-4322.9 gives 19.88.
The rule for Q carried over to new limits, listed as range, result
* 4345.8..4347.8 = 20.1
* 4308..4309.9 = 10.9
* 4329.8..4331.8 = 20.1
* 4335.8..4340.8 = 20.3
